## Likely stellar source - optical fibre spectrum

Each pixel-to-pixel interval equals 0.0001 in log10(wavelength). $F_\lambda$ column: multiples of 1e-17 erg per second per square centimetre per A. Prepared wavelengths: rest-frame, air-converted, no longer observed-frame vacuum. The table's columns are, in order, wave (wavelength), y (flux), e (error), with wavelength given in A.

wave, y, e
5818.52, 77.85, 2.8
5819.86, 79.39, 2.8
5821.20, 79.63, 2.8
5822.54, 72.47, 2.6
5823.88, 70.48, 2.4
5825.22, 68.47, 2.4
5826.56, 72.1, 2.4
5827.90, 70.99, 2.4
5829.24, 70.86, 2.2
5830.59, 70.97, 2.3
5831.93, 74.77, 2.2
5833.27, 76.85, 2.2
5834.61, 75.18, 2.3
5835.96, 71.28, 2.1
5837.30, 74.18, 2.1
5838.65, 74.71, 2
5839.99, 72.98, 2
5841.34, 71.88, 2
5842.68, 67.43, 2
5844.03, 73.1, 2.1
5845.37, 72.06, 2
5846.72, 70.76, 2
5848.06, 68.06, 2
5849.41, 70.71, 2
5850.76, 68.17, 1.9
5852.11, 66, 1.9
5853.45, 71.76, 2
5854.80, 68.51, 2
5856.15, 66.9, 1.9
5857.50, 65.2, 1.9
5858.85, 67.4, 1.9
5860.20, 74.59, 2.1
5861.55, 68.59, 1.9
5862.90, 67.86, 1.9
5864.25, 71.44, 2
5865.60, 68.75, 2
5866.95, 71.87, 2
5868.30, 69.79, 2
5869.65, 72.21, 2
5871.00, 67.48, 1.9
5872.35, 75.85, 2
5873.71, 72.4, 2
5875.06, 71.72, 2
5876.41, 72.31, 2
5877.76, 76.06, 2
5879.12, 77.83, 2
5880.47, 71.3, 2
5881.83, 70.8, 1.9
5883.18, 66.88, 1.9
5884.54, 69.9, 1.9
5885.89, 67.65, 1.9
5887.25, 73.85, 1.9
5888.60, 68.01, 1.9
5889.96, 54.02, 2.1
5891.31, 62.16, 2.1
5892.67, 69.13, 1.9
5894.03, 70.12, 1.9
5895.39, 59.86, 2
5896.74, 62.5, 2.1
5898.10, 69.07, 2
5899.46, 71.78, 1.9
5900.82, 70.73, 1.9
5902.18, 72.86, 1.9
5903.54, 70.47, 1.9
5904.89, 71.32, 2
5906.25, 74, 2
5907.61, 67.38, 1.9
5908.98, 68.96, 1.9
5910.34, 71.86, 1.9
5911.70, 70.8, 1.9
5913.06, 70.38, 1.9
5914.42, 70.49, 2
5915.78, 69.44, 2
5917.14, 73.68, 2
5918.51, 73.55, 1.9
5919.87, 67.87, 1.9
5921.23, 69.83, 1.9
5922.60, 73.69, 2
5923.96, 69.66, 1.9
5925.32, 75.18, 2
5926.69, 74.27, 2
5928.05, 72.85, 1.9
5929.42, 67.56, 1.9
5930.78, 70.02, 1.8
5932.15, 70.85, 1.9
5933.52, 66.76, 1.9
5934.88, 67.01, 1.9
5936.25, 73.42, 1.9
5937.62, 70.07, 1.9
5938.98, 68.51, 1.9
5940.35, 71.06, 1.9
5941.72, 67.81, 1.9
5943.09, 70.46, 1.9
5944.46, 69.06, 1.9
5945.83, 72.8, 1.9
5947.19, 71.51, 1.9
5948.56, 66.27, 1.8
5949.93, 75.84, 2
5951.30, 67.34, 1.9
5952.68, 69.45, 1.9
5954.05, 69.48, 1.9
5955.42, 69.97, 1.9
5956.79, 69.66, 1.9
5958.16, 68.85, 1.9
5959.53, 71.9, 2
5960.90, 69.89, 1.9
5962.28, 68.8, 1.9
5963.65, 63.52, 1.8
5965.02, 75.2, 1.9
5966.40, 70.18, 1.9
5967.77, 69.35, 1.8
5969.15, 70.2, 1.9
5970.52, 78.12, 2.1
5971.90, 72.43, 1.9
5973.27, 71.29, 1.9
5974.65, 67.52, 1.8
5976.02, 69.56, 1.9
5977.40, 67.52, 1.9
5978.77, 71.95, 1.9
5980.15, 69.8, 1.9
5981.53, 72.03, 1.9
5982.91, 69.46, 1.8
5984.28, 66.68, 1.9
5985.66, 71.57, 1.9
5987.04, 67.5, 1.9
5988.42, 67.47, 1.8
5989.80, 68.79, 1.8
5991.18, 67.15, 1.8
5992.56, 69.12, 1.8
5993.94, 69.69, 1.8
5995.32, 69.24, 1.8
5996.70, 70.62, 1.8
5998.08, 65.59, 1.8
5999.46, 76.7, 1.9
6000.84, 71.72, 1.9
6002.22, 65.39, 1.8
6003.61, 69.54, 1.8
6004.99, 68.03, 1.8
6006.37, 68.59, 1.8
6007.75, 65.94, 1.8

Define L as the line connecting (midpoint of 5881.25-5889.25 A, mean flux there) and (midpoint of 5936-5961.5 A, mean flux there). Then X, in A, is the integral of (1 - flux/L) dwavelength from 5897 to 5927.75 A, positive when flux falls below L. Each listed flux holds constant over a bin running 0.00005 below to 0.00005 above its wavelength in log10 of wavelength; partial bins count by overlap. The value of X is -0.6 A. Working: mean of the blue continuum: 69.6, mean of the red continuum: 70.1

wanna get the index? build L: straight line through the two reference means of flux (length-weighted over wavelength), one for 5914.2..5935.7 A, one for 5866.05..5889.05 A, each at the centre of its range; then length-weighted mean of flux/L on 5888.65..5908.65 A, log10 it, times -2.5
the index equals 0.06 mag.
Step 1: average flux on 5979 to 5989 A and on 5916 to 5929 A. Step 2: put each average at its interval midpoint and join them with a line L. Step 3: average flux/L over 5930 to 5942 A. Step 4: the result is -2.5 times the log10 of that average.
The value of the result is 0.03 mag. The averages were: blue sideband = 72.1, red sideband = 69.3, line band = 69.5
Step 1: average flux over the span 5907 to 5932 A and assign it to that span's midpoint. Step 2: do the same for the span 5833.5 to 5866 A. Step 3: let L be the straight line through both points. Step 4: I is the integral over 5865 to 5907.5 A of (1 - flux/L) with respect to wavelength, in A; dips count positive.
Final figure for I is 0.6 A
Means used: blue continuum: 70.4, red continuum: 71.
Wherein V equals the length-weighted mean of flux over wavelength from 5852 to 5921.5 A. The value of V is 69.8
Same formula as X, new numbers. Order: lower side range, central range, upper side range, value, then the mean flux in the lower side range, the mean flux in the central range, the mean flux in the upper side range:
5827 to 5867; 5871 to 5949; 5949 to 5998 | 0.2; 70.8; 70.1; 69.8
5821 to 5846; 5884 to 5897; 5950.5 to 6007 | 1.0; 72.5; 65.8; 69.7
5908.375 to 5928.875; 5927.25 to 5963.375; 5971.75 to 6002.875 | 0.5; 71.5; 69.8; 69.5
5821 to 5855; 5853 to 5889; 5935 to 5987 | 0.3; 71.7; 70.6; 70.2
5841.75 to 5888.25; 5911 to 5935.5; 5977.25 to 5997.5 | -0.3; 70.4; 70.8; 69.3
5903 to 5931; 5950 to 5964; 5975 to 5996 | 0.1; 71.2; 69.3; 69.1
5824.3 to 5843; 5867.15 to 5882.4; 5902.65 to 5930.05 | -0.2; 72.4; 72.5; 71.2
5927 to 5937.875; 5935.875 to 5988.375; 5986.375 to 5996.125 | -0.7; 69.9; 70.1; 68.4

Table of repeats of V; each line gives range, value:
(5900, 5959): 70.5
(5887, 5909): 67.9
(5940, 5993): 69.9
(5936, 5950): 70.3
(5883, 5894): 66.6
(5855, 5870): 69.4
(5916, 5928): 72.2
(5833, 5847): 72.7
